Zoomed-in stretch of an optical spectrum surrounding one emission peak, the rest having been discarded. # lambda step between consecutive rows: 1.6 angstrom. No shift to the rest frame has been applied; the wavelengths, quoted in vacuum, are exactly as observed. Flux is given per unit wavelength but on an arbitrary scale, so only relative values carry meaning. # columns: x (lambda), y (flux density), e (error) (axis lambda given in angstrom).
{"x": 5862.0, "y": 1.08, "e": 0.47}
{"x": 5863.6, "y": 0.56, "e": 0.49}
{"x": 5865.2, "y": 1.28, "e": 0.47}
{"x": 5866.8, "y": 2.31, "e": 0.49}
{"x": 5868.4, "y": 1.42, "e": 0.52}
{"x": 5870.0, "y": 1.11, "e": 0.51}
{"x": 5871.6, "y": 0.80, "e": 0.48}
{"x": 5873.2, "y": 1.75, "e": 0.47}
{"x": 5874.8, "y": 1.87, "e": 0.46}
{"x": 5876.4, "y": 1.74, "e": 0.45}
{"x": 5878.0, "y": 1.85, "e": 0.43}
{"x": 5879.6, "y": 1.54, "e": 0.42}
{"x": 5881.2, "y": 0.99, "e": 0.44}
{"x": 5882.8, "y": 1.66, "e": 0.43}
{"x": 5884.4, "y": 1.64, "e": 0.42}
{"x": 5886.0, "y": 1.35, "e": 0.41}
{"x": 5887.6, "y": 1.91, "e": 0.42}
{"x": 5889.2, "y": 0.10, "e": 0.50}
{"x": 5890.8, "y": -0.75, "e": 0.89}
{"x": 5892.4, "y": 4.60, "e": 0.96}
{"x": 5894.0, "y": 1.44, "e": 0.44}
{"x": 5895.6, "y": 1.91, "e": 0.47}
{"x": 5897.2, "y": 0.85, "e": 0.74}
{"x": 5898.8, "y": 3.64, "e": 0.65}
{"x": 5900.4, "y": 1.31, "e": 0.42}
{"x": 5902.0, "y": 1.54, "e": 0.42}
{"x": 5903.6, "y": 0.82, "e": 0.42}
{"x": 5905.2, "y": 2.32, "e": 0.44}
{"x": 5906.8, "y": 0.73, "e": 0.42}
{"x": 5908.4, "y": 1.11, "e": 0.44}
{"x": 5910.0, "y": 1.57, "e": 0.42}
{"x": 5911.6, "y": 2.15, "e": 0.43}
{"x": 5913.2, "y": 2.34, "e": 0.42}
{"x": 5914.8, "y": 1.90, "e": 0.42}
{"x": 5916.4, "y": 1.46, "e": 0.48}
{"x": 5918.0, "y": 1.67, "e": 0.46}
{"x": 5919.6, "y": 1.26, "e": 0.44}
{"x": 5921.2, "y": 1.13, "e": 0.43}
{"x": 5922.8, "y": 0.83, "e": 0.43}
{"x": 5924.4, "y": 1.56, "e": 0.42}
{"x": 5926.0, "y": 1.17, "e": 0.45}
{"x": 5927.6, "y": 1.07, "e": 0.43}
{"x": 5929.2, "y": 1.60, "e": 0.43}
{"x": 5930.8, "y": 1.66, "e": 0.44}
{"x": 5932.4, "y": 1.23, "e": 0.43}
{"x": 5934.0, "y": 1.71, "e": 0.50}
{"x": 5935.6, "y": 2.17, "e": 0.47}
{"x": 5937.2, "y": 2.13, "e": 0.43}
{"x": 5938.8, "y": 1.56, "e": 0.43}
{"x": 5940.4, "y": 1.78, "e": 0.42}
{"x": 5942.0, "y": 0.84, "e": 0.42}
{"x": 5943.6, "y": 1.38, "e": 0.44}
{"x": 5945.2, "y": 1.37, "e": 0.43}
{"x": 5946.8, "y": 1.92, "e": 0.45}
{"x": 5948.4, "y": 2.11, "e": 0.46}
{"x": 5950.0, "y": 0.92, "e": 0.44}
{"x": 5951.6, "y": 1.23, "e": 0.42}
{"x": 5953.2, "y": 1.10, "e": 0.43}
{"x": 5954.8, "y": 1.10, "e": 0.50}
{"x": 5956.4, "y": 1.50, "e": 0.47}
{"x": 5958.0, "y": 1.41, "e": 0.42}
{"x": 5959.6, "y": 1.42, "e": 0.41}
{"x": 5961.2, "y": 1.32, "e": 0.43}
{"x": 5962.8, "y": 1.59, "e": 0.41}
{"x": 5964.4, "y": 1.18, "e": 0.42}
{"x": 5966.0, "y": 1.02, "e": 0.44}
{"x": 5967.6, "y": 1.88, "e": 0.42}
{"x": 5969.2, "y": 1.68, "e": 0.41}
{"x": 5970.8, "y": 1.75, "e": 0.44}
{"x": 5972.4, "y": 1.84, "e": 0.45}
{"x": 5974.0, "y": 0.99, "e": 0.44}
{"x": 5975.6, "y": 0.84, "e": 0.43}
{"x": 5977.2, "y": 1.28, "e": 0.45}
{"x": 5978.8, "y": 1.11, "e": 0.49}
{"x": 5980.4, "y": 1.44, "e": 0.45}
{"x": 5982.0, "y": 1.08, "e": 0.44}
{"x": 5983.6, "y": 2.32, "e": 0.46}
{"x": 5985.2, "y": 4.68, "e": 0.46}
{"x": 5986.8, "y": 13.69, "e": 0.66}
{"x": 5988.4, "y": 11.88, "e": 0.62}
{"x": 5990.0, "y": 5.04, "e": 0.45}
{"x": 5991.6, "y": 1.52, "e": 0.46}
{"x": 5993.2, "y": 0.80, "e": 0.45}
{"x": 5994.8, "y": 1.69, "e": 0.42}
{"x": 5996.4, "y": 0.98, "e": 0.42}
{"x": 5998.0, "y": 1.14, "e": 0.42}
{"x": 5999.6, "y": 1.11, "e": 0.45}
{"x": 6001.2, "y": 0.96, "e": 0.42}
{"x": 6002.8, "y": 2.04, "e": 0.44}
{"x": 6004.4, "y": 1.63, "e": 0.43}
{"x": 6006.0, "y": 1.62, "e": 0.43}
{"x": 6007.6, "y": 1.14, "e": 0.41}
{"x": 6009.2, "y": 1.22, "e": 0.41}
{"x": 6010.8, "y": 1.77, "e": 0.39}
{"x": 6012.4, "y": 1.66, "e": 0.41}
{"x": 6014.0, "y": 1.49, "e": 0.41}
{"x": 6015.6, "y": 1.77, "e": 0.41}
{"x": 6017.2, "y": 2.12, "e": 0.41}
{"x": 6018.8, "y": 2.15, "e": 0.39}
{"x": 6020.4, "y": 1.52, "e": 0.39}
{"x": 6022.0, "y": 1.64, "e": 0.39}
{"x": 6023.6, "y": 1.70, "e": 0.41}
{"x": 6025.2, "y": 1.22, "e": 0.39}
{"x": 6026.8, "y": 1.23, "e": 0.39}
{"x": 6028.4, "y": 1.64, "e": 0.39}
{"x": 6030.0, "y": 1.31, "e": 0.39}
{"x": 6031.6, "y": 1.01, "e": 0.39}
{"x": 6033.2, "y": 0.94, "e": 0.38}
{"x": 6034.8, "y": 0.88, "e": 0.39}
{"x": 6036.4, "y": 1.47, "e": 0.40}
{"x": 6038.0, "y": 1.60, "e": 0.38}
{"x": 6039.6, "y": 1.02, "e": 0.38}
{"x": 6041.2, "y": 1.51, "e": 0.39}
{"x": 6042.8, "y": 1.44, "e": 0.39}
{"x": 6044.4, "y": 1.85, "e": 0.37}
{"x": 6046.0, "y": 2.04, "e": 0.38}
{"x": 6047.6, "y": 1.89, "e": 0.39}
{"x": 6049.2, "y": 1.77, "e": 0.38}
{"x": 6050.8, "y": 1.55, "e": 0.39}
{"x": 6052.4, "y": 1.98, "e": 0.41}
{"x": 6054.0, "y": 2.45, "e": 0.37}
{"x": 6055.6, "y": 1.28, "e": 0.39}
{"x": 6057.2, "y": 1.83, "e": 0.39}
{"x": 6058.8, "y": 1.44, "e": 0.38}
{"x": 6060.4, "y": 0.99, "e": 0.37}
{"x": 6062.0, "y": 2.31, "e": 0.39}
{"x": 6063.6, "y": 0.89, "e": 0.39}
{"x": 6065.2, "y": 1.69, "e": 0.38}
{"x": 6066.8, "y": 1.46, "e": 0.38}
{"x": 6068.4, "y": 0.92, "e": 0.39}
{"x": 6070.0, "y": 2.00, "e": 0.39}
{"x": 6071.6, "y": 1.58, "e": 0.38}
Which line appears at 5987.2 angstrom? H-gamma 4340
